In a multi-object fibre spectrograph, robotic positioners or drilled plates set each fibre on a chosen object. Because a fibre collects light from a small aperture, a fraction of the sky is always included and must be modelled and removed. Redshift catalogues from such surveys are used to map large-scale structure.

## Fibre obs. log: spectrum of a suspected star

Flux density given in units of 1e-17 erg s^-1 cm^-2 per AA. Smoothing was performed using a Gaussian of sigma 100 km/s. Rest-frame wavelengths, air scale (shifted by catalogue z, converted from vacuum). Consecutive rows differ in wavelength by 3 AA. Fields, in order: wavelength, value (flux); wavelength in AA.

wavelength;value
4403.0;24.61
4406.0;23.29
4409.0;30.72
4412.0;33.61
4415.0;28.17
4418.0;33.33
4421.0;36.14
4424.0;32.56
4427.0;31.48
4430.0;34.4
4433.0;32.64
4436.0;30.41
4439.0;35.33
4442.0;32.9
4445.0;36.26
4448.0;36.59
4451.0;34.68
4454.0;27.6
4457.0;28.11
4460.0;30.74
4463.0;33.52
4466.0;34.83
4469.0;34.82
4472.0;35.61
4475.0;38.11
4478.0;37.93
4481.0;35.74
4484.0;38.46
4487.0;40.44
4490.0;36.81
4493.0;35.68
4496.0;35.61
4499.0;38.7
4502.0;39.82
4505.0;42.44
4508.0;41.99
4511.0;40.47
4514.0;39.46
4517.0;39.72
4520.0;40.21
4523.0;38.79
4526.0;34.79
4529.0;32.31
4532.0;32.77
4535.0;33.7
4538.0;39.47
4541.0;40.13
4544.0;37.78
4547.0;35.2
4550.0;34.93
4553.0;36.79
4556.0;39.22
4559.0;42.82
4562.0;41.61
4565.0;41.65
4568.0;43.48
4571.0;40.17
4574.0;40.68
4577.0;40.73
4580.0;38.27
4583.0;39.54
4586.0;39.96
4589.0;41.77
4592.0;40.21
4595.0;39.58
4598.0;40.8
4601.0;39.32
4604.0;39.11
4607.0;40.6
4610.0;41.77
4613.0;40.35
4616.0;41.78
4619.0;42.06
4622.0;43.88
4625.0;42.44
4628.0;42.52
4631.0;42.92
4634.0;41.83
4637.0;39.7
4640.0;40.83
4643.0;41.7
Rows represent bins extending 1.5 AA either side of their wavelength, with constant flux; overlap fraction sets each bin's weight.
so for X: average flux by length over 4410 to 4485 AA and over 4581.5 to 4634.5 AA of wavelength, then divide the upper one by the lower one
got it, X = 1.22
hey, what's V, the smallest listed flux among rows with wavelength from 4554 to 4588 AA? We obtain 38.27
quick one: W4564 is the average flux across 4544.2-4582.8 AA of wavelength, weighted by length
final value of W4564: 39.6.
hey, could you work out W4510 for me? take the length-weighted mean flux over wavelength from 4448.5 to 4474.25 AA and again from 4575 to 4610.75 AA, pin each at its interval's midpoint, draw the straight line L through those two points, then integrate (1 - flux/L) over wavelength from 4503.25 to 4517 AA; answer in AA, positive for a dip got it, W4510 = -2.1 AA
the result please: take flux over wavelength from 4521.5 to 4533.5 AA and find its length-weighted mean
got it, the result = 34.7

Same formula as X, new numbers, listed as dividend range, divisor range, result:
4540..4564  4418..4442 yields 1.16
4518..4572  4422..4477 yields 1.14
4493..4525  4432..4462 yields 1.21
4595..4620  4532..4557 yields 1.10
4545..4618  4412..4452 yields 1.20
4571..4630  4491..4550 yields 1.08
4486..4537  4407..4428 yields 1.18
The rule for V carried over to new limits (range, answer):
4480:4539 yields 32.31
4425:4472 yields 27.6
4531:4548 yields 32.77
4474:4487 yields 35.74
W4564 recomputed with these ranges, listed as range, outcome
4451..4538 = 36.4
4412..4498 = 34.3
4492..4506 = 38.4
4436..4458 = 33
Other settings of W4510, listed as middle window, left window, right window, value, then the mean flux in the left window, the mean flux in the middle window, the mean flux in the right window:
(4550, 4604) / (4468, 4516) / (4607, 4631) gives 0.8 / 38.3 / 40.2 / 42.1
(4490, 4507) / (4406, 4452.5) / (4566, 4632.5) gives -1.0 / 33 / 38.4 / 41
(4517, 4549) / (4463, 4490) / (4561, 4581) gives 2.2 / 36.8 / 36.6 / 41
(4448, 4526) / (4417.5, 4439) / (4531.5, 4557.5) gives -3.9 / 33.1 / 36.8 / 36.8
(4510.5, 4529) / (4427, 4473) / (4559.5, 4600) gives -0.6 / 33.1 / 38.3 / 40.7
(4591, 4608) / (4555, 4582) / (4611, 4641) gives 0.6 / 41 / 39.9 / 41.8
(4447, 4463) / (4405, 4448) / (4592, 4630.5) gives 1.1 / 32.5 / 31.6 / 41.2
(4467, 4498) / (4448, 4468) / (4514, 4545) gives -2.9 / 32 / 36.9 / 37.1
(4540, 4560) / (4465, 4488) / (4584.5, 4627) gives 0.7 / 37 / 38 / 41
